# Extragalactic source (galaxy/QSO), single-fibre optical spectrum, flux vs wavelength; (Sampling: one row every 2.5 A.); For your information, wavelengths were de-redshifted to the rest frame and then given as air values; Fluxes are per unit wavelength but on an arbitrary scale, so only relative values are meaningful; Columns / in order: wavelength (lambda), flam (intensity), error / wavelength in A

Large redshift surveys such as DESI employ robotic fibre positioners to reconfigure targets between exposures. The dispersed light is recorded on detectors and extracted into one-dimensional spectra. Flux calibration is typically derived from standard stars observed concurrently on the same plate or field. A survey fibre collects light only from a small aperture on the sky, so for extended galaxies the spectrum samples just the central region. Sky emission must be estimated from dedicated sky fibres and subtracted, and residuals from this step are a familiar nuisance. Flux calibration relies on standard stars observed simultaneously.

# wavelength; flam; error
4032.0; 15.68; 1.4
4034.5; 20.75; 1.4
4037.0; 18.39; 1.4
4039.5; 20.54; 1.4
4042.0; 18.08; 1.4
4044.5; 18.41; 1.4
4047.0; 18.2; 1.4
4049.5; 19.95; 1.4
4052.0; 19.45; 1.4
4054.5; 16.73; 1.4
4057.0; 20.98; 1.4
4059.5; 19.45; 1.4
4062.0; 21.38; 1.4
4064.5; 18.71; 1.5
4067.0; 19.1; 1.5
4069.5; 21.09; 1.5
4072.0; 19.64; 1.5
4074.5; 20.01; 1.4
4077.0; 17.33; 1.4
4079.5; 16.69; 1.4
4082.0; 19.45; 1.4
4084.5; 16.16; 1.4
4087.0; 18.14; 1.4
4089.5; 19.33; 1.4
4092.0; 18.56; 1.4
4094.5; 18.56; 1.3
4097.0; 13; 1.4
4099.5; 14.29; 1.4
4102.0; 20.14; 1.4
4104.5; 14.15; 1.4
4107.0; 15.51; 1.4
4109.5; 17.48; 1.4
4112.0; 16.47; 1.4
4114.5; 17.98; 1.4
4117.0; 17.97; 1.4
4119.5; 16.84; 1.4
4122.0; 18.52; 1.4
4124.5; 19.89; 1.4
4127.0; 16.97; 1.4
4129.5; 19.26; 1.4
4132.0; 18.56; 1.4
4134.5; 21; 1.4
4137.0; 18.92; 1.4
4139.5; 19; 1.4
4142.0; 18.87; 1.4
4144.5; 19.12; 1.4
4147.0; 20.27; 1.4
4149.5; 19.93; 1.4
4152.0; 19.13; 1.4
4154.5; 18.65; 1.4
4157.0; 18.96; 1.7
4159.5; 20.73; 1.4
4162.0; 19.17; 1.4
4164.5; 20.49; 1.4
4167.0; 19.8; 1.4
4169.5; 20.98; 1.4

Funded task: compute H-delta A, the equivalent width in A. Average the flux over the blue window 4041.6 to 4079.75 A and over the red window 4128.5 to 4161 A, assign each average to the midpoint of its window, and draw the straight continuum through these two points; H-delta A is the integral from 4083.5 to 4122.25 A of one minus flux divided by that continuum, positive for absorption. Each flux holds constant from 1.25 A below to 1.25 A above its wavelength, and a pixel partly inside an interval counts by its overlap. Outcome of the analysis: 4.5 A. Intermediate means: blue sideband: 19.2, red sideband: 19.4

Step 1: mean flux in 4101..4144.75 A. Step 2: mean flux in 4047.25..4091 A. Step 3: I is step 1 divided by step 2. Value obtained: 0.95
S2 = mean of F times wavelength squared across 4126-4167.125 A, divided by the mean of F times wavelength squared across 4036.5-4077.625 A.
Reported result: 1.05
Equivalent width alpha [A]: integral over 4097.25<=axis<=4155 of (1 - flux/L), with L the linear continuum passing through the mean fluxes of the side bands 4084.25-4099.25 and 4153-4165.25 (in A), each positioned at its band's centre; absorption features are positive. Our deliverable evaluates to 0.9 A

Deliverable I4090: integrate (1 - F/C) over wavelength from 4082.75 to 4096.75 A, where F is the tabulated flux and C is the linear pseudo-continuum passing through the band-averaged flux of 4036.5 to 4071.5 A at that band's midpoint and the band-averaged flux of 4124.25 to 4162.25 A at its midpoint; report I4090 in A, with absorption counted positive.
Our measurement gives 1.1 A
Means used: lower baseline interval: 19.3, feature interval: 17.8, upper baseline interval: 19.3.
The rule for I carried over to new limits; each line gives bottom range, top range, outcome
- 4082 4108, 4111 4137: 1.09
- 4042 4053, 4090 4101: 0.87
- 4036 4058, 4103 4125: 0.90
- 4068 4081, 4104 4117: 0.88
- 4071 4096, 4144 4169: 1.07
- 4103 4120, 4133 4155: 1.17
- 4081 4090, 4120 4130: 1.02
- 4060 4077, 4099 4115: 0.84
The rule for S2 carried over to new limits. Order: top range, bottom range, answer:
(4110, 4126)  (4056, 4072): 0.92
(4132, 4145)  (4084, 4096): 1.09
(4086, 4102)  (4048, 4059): 0.91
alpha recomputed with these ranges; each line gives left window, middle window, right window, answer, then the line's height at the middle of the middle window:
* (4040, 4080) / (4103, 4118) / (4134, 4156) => 2.1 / 19.3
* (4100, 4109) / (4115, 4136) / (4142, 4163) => -1.0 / 17.8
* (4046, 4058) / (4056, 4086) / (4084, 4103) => -1.5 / 18.2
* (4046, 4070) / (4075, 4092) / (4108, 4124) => 0.6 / 18.7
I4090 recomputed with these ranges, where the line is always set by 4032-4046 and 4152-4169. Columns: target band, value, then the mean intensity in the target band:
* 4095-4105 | 1.8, 15.7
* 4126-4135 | 0.3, 18.8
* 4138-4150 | 0.1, 19.4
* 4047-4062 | -0.3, 19.4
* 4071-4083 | 0.3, 18.6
